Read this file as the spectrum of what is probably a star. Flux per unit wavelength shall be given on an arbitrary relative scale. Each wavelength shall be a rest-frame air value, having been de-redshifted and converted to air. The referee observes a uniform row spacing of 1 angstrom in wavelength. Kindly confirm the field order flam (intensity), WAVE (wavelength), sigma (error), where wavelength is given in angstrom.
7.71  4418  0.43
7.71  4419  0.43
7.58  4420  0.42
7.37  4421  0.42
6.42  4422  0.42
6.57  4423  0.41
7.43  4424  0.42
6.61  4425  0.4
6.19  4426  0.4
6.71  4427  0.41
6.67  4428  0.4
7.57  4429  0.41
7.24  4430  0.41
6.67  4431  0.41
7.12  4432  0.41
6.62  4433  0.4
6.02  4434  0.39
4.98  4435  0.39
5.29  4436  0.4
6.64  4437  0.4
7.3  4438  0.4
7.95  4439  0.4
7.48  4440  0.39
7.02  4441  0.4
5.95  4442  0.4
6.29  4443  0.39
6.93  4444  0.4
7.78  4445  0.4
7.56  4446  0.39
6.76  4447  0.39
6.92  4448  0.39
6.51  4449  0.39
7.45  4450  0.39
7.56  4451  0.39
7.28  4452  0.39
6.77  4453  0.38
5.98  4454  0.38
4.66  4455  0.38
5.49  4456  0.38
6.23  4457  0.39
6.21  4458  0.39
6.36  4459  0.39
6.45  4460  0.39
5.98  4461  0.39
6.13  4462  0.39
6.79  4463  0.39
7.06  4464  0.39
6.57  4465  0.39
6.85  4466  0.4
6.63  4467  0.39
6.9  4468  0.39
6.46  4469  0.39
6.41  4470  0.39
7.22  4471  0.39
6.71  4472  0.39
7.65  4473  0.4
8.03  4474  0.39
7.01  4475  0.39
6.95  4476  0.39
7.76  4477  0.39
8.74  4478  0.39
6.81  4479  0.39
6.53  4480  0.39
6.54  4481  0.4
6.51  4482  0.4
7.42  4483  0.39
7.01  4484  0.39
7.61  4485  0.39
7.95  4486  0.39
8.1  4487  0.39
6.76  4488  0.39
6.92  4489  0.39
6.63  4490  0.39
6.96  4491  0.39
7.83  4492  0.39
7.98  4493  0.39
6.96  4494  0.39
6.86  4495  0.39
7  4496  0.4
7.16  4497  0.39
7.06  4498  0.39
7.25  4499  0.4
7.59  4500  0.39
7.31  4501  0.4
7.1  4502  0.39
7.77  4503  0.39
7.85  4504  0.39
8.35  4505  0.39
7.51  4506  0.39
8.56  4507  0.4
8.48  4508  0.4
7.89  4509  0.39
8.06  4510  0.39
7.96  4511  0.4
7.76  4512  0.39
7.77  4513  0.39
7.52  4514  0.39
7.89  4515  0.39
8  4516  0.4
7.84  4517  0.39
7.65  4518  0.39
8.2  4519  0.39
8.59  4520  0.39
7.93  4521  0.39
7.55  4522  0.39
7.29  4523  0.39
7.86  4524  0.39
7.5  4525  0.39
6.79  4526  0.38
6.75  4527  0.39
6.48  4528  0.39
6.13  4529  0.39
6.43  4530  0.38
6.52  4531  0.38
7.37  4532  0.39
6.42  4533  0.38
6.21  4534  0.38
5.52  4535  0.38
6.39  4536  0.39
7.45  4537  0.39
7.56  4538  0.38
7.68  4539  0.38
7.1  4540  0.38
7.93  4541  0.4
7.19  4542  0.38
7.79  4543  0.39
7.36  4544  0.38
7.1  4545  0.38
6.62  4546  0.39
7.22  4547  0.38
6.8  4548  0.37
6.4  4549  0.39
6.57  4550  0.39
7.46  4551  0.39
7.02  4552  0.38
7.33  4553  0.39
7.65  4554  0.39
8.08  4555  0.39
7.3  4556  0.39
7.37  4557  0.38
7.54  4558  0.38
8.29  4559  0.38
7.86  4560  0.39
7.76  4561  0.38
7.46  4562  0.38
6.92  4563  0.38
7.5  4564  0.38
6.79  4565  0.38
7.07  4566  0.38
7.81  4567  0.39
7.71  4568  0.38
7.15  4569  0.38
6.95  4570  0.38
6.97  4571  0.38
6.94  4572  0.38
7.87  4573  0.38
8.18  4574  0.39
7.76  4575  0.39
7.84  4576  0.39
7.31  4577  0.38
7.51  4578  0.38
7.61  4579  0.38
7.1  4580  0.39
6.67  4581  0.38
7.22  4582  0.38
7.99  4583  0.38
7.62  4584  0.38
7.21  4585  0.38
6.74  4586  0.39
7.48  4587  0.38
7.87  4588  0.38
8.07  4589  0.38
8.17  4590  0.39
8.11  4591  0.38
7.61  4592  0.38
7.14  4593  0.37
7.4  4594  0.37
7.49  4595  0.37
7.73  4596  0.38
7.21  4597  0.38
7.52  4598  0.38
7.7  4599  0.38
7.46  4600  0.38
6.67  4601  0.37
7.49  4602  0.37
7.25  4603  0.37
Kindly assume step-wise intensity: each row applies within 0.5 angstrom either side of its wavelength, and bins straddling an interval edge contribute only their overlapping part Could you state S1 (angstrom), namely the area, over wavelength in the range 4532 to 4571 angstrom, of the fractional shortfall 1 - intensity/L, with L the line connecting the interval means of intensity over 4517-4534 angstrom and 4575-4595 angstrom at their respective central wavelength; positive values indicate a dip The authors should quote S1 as 0.7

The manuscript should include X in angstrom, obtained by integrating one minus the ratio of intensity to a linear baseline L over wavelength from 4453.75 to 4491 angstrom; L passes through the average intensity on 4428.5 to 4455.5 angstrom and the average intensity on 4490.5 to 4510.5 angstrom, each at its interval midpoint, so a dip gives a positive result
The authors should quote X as 1.9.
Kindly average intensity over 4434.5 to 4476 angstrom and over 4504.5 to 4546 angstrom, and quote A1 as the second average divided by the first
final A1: 1.1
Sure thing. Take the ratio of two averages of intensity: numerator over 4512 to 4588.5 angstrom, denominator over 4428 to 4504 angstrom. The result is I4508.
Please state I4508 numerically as 1.06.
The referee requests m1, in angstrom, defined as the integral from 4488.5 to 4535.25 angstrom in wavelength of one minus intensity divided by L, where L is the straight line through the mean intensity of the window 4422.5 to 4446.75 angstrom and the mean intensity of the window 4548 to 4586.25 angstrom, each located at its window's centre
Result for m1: -1.8 angstrom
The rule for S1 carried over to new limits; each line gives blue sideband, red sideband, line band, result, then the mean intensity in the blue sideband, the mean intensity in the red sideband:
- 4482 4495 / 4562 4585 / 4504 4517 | -1.16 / 7.29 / 7.38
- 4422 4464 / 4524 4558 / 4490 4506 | -1.21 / 6.64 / 7.04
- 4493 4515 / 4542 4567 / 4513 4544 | 0.88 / 7.62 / 7.31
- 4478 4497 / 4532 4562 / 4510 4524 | -1.28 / 7.18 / 7.21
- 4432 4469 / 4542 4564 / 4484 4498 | -0.78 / 6.6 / 7.33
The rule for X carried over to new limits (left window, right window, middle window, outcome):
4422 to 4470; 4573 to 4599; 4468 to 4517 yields -3.3 angstrom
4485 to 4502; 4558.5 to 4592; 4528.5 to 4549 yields 1.3 angstrom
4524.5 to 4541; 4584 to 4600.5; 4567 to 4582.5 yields -0.1 angstrom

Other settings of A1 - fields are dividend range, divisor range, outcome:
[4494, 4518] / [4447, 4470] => 1.18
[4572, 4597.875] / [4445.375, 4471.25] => 1.15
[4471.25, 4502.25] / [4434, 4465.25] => 1.10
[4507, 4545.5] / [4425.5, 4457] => 1.10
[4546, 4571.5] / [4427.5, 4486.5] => 1.07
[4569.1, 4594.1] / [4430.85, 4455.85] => 1.12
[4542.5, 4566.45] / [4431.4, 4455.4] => 1.09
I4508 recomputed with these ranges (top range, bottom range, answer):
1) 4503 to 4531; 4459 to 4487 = 1.09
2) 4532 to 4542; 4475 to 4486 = 0.96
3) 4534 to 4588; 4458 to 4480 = 1.06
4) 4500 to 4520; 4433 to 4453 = 1.16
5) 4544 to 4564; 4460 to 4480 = 1.05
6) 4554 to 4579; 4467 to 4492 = 1.05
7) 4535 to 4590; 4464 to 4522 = 0.99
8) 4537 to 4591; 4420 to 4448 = 1.09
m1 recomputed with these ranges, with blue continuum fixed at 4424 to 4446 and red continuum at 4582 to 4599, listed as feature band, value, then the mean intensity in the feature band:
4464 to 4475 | 0.0 angstrom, 6.95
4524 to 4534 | 0.7 angstrom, 6.74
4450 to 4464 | 1.0 angstrom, 6.37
